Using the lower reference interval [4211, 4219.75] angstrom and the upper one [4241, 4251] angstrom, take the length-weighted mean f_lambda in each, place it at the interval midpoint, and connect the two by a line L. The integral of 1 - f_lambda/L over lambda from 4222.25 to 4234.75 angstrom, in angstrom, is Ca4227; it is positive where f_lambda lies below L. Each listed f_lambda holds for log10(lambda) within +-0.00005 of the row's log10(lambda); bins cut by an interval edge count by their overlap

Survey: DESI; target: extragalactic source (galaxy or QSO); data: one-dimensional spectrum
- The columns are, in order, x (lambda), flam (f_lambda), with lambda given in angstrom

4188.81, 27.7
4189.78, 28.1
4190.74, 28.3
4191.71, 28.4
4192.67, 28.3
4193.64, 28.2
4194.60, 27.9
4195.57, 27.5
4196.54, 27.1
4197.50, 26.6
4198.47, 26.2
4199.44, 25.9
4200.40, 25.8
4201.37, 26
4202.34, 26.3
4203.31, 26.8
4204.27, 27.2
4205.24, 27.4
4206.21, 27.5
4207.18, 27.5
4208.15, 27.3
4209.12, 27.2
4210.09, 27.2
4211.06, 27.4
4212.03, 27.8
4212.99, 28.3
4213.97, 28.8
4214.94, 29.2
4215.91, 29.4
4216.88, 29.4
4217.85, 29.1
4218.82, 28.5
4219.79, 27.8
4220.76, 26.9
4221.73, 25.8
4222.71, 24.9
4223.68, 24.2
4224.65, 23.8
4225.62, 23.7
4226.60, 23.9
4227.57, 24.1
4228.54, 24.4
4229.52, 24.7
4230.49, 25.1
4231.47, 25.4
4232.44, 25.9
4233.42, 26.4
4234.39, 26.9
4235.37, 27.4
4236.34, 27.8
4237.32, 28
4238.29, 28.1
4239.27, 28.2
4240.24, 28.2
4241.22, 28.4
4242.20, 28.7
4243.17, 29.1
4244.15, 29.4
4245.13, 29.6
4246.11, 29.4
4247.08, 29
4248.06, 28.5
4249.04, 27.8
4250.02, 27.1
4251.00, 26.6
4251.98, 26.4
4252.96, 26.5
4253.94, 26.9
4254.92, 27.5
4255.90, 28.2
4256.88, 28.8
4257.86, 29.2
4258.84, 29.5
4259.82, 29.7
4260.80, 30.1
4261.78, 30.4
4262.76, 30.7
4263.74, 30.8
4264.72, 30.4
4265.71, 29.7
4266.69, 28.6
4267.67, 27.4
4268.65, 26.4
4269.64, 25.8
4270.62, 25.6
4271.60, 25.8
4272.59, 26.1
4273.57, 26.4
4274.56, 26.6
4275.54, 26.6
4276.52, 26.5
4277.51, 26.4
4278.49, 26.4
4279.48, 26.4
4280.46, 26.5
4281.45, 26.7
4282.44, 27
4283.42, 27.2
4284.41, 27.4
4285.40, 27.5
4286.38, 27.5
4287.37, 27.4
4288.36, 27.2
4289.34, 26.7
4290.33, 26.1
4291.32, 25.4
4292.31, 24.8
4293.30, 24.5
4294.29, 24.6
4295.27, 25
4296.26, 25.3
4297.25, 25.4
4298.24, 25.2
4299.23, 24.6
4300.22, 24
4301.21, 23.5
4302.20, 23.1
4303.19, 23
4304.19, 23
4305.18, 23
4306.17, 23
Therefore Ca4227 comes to 1.7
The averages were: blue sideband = 28.7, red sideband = 28.6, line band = 24.9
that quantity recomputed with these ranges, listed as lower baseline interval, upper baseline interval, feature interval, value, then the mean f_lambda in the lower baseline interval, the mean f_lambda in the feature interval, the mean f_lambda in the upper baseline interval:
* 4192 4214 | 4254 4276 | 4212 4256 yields 0.80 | 27.2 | 27.2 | 28.2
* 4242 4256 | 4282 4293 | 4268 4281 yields 0.41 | 28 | 26.3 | 26.7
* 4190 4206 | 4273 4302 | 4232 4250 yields -1.04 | 27.1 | 28.1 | 26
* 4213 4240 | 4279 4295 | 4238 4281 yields -2.34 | 26.6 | 28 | 26.4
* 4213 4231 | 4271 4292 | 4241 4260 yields -1.29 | 26.4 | 28.3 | 26.6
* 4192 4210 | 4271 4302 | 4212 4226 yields -0.18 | 27.1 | 27.2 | 26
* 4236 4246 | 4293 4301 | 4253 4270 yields -1.00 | 28.6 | 28.8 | 24.8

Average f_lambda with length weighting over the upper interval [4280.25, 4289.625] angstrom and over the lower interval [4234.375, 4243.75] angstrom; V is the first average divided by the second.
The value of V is 0.96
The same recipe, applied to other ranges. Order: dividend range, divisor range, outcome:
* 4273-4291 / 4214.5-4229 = 1.02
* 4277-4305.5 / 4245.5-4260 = 0.91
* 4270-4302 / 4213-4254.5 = 0.96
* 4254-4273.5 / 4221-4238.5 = 1.11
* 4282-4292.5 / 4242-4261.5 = 0.94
